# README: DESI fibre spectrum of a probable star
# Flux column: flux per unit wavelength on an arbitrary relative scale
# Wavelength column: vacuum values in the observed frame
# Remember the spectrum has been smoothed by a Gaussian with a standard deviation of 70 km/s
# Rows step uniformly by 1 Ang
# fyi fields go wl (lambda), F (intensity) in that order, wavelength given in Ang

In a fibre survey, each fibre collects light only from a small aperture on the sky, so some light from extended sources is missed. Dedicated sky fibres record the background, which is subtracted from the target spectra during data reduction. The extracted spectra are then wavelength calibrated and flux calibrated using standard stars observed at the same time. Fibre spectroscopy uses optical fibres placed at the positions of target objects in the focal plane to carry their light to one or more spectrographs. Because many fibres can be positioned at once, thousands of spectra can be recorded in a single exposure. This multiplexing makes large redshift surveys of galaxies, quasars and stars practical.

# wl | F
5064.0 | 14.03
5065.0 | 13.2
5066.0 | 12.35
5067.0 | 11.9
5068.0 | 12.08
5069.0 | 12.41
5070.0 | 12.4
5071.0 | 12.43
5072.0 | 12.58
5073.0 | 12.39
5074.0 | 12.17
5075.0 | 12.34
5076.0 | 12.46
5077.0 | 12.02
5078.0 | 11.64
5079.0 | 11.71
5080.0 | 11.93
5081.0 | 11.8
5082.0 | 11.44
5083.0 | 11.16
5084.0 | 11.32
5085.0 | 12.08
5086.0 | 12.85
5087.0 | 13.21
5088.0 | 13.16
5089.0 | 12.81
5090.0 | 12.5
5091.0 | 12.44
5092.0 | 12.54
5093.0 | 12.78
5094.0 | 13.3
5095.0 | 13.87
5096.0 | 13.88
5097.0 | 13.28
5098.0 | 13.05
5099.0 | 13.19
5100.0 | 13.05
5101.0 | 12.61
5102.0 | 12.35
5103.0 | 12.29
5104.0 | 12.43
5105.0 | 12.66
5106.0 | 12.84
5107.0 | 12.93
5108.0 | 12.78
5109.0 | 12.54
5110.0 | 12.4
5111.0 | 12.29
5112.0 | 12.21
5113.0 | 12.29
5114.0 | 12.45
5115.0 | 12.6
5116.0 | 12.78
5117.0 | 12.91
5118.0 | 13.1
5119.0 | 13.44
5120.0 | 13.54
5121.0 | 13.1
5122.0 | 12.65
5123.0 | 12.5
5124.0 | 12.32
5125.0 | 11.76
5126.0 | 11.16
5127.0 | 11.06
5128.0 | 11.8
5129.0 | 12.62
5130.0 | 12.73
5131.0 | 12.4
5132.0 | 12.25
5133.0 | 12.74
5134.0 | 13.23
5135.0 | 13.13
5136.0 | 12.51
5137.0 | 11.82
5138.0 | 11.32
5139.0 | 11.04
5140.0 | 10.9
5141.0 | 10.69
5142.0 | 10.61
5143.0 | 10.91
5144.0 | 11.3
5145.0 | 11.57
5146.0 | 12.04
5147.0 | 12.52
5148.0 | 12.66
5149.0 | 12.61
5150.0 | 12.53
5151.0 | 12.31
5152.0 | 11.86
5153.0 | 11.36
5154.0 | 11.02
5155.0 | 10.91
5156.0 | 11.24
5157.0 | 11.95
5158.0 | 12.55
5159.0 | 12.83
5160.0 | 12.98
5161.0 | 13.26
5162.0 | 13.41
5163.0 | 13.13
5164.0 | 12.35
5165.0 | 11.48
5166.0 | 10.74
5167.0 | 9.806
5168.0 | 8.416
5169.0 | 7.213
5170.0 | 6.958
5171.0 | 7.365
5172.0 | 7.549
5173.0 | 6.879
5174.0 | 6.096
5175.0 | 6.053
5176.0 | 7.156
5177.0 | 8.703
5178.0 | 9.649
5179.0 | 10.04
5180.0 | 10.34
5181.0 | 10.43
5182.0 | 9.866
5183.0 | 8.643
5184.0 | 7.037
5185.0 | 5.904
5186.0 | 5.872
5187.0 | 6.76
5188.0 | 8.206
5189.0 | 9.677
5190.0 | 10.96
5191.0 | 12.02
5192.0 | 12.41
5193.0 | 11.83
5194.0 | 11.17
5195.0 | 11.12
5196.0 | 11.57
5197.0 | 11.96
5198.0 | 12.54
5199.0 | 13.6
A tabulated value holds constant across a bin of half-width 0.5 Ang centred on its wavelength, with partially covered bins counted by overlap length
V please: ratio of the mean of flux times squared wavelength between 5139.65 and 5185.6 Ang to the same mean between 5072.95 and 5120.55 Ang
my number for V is 0.8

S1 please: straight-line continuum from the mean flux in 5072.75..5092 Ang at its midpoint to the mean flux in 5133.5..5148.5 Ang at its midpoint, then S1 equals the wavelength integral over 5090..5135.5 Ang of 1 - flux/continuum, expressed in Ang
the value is -2.70 Ang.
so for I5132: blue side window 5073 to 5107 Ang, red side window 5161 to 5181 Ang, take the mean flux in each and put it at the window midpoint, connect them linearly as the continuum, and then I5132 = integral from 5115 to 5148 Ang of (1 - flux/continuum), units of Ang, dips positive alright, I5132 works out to -4.0 Ang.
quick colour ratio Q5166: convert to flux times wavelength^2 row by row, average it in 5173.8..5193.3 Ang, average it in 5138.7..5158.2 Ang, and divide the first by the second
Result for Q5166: 0.8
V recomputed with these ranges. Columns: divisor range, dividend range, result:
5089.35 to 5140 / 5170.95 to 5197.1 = 0.74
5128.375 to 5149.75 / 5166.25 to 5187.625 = 0.68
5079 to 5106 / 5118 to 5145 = 0.97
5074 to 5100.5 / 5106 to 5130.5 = 1.01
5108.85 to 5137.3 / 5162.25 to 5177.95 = 0.71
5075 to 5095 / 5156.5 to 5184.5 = 0.82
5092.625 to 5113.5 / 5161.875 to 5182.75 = 0.73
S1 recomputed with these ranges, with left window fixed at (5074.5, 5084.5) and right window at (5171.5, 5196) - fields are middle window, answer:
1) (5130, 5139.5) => -1.8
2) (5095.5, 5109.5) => -2.1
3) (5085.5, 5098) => -1.7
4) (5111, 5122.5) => -2.2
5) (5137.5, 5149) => -1.6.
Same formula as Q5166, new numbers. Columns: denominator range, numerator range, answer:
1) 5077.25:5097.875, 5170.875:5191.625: 0.70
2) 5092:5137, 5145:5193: 0.82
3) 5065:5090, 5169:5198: 0.77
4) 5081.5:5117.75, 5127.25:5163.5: 0.97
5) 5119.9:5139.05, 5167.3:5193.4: 0.71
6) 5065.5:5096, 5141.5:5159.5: 0.98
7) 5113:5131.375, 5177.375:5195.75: 0.79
